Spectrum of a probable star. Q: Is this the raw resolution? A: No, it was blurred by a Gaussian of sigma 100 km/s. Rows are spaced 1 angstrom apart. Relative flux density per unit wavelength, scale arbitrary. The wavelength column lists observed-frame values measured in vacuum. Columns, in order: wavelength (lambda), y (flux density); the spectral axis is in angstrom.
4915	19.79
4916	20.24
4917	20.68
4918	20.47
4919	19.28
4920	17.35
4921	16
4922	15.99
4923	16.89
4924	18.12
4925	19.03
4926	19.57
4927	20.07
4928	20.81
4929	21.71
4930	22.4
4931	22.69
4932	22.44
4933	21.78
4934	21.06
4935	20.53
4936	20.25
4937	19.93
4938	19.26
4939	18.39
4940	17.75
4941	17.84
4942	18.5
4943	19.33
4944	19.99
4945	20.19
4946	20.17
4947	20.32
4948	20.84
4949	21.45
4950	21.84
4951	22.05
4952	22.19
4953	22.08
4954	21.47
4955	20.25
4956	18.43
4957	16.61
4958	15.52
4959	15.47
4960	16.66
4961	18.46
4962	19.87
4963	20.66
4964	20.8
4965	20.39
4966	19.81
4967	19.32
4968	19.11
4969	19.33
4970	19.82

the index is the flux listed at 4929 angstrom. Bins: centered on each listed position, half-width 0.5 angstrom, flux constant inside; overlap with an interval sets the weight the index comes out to 21.71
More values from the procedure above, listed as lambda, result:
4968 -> 19.11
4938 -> 19.26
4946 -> 20.17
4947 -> 20.32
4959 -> 15.47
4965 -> 20.39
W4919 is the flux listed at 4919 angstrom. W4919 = 19.28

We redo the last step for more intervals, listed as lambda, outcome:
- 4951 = 22.05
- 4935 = 20.53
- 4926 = 19.57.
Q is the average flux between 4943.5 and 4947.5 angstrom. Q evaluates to 20.2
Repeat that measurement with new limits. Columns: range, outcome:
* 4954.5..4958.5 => 17.7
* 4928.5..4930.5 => 22.1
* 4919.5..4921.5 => 16.7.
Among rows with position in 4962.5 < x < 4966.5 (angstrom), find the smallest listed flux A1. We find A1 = 19.81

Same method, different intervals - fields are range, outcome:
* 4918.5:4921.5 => 16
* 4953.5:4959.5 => 15.47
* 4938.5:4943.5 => 17.75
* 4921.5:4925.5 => 15.99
